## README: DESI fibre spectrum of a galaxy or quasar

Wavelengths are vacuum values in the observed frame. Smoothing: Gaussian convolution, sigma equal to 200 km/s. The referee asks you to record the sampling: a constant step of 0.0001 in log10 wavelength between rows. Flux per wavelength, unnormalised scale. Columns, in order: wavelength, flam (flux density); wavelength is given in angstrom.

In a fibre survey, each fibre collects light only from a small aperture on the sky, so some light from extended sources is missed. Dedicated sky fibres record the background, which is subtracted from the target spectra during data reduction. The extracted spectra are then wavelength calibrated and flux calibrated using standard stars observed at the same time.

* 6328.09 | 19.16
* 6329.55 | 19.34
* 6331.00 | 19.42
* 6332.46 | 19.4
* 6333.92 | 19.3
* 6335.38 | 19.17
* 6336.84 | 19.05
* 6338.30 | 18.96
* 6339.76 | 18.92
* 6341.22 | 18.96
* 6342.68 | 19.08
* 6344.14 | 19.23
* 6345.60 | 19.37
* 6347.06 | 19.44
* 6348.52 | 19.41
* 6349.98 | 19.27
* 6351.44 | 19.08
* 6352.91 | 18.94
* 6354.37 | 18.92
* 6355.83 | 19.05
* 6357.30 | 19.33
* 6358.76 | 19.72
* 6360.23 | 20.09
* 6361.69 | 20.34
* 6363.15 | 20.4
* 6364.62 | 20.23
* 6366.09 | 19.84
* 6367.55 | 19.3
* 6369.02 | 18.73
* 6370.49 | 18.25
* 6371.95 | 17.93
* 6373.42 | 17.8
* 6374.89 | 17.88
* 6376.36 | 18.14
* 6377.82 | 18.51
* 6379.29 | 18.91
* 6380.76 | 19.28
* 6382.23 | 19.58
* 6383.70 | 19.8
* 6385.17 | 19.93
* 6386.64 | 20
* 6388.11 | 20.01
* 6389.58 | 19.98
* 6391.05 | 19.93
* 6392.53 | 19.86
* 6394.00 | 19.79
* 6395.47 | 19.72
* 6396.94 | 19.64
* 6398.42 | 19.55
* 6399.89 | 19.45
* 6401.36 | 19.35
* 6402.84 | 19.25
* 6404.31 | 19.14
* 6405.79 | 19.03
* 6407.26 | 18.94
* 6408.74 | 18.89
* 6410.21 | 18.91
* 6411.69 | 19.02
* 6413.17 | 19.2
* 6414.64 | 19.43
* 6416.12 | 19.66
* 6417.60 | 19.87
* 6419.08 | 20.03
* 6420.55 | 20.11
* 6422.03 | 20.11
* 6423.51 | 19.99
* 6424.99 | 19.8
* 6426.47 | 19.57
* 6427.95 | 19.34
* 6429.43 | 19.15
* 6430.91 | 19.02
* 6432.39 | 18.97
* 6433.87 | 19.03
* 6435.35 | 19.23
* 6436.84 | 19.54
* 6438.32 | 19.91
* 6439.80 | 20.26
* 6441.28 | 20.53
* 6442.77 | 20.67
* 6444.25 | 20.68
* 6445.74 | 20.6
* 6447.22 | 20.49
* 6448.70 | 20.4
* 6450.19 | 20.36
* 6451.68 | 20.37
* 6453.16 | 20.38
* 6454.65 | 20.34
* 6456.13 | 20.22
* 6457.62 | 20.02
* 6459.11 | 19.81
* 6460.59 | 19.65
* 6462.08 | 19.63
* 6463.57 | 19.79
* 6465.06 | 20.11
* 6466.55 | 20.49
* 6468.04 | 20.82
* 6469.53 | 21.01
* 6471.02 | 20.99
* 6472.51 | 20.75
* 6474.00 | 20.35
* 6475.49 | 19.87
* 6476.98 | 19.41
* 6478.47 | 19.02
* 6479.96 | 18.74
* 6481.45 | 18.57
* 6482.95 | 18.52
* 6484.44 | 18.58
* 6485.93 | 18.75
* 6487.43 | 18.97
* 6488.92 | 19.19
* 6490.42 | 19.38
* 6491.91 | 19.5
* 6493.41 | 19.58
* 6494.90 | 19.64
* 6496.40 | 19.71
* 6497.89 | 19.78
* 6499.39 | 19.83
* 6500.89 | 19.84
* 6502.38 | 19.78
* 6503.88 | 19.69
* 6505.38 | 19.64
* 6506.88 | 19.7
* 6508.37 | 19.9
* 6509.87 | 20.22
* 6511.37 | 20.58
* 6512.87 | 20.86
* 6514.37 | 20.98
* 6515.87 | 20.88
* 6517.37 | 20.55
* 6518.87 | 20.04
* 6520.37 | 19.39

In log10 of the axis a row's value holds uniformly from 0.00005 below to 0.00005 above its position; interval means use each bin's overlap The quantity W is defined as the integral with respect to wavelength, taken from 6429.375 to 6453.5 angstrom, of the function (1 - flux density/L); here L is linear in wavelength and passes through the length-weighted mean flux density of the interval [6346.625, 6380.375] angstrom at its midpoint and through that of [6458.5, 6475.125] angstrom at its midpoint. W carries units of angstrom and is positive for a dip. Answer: 0.0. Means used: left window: 19.1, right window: 20.3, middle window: 20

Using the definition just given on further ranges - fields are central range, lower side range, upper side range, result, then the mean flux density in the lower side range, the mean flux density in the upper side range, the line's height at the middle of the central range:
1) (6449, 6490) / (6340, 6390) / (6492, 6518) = 0.1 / 19.3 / 20.1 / 19.9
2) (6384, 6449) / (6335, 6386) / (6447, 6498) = -0.6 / 19.2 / 19.8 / 19.5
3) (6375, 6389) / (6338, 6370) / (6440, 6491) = 0.2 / 19.4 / 19.9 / 19.5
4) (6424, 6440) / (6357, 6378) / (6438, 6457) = 0.6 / 19.1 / 20.4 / 20.2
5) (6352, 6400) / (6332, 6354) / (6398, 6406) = -0.3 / 19.2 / 19.3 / 19.2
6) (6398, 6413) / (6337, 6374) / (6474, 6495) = 0.0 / 19.2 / 19.2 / 19.2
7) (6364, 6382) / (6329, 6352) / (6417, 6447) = 0.6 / 19.2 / 19.8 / 19.4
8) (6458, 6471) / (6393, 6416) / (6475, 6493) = -0.8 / 19.3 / 19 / 19.1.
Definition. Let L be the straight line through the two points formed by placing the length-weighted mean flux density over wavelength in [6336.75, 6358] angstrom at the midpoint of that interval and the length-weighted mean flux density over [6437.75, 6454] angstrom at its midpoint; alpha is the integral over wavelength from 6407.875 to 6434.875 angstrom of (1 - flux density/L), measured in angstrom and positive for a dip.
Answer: 0.9 angstrom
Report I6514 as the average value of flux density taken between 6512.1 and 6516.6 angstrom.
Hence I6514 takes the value 20.9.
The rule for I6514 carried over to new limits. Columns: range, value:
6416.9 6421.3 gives 20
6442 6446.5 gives 20.6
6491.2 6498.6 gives 19.6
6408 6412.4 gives 18.9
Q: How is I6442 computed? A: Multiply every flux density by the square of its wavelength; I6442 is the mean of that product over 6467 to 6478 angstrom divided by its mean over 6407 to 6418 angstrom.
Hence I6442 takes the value 1.08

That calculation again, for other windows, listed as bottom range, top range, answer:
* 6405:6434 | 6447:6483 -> 1.05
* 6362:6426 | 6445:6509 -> 1.05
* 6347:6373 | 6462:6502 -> 1.06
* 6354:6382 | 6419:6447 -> 1.06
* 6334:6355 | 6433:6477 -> 1.09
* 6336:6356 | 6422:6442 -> 1.05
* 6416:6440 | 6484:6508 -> 1.02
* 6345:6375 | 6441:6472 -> 1.09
